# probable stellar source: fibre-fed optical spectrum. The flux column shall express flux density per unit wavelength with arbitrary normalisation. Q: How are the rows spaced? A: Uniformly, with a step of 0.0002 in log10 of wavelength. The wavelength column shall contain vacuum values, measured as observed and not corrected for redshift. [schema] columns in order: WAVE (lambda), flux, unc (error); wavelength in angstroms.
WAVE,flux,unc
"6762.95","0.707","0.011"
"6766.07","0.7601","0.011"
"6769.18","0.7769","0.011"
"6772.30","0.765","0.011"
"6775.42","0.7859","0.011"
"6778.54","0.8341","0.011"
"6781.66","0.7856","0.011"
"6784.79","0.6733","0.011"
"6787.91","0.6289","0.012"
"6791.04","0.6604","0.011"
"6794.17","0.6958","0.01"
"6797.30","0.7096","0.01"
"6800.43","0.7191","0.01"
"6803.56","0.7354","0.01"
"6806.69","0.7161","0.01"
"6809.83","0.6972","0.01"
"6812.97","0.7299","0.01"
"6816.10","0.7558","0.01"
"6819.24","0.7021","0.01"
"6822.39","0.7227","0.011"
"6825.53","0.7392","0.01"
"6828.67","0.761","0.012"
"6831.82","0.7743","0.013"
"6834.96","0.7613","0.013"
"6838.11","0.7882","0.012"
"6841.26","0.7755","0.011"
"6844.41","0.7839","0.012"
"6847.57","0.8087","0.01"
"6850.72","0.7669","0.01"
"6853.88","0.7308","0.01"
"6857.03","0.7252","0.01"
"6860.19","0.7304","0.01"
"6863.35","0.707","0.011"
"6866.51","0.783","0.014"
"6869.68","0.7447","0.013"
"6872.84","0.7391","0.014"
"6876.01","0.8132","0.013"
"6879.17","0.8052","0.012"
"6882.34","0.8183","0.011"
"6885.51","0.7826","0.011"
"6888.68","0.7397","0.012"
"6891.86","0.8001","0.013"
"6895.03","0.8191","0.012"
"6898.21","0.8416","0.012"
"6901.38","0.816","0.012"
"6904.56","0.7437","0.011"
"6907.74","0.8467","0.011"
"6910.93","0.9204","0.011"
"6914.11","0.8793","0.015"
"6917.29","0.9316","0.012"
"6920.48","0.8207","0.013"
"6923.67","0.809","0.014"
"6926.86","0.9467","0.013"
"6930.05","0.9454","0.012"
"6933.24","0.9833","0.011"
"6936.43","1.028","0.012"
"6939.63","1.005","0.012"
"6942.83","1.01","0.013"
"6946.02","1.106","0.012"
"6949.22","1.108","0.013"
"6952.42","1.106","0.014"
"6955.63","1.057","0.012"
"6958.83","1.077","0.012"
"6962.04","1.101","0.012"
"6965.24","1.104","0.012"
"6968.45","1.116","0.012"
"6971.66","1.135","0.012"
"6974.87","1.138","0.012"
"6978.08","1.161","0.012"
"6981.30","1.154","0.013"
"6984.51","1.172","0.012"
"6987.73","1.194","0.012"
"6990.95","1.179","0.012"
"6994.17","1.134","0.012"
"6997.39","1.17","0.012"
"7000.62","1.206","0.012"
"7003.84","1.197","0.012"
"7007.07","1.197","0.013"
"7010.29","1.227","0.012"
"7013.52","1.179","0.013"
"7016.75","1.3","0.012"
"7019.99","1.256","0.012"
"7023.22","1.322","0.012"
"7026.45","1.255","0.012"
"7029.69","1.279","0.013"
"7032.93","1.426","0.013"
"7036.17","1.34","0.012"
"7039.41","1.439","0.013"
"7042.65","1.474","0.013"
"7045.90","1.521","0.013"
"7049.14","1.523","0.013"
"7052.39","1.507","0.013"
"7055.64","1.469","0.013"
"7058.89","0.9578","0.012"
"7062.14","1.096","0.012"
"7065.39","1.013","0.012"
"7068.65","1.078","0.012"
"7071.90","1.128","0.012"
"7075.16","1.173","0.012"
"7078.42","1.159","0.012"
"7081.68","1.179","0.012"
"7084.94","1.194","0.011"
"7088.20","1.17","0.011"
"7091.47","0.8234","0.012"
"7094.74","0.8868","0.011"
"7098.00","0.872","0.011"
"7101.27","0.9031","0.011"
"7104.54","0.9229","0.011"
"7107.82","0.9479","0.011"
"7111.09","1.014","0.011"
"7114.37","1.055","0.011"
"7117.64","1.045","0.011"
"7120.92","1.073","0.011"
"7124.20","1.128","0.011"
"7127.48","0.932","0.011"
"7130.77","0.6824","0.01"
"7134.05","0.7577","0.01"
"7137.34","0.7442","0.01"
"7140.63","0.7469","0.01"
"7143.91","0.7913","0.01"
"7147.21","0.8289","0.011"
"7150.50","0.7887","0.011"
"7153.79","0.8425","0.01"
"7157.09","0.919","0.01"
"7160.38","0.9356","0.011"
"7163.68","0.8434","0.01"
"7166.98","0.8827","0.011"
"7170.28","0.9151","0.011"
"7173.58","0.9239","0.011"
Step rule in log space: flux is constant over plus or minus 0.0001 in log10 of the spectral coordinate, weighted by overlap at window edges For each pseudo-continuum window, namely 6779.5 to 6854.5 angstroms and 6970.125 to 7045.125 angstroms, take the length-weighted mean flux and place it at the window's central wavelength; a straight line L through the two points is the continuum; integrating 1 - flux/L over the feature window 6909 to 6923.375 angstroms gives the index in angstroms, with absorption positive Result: 1.7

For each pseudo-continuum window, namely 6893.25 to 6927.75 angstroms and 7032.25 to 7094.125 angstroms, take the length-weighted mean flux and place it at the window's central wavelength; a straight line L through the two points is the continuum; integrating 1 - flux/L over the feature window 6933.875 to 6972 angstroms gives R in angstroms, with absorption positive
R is -4.7 angstroms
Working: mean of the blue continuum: 0.85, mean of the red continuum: 1.24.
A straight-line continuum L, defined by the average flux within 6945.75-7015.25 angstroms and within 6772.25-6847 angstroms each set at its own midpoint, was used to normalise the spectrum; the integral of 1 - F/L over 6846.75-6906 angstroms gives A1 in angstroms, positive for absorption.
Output 8.1 angstroms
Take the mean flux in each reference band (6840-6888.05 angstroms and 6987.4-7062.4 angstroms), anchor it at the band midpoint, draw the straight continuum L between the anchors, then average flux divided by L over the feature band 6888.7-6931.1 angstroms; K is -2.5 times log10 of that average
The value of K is 0.08 mag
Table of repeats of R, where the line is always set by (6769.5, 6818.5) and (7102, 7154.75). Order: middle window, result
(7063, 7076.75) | -3.7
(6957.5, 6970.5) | -4.6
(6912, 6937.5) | -4.0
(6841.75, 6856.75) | -0.3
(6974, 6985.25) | -4.6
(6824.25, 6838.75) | -0.3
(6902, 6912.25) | -0.6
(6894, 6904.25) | -0.5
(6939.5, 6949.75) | -3.3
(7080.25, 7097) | -3.2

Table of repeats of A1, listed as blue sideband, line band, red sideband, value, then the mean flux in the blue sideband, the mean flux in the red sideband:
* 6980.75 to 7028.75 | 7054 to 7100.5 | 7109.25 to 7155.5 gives -2.39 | 1.21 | 0.888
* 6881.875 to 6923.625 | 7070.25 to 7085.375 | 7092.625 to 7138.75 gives -4.26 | 0.827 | 0.926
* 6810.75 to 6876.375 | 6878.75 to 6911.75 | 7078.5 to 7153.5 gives -0.95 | 0.753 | 0.934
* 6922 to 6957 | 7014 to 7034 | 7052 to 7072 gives -3.25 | 1.01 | 1.16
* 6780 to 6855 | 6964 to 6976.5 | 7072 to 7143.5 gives -3.85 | 0.734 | 0.972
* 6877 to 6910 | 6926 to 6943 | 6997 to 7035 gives -0.55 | 0.804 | 1.25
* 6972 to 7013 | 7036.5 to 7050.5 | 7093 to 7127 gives -4.91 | 1.18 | 0.983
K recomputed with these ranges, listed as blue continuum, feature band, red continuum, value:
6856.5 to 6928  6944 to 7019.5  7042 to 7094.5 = -0.15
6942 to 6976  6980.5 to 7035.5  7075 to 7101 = -0.14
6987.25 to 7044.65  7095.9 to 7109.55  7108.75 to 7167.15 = 0.10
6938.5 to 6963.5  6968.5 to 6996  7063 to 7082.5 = -0.07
